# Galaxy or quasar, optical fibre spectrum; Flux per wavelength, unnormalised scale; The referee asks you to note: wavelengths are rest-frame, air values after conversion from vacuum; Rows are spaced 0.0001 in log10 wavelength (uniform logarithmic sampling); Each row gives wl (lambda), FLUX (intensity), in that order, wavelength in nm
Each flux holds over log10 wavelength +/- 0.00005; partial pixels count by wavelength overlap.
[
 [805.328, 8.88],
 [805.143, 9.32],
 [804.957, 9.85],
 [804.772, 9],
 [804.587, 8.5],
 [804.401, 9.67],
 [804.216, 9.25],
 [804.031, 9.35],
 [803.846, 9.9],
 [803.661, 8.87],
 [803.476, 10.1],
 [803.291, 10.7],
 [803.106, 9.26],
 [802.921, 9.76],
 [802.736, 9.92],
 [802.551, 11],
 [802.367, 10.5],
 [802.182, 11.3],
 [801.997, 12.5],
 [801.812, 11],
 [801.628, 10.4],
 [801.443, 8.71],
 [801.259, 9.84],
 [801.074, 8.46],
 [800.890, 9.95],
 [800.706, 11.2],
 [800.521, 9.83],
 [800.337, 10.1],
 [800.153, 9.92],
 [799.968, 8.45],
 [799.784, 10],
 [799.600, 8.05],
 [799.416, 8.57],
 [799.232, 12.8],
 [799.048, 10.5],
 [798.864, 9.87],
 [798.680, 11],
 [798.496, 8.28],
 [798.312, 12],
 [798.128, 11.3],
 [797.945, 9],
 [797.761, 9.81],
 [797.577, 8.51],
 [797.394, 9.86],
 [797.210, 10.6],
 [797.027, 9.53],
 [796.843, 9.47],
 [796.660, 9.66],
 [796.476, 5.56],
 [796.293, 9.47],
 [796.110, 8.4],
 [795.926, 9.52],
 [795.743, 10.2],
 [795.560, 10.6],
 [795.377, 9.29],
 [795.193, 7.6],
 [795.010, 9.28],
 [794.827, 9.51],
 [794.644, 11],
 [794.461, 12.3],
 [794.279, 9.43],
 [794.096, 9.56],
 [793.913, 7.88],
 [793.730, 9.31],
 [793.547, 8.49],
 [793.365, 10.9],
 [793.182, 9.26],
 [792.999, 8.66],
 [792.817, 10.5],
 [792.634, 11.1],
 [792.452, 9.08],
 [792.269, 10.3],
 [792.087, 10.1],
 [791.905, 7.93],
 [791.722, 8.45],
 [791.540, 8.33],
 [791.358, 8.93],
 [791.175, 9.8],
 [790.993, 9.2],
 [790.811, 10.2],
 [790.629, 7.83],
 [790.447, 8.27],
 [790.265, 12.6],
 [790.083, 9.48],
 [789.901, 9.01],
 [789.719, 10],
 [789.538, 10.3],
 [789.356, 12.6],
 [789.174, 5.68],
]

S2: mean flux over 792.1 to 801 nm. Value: 9.7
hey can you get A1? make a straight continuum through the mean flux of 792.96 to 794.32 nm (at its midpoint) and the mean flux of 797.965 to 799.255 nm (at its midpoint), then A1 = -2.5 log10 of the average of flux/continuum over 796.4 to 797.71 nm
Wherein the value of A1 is 0.12 mag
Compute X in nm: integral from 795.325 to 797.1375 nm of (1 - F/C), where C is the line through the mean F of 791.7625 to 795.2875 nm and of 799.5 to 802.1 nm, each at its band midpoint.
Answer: 0.09 nm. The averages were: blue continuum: 9.57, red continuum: 9.89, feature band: 9.19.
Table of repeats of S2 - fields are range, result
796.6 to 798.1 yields 9.63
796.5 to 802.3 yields 9.96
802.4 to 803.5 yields 10.1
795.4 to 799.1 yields 9.64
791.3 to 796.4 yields 9.47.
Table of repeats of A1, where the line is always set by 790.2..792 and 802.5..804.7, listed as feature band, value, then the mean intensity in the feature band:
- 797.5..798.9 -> -0.06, 9.99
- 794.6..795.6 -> -0.02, 9.42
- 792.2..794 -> -0.04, 9.54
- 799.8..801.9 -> -0.03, 9.81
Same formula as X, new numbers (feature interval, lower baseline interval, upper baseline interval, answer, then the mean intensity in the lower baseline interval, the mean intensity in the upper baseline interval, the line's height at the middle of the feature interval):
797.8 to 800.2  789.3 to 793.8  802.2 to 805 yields -0.07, 9.6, 9.75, 9.69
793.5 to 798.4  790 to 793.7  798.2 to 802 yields 0.11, 9.47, 10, 9.74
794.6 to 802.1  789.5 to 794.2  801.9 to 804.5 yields 0.08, 9.43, 10.1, 9.84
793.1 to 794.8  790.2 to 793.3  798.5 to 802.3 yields -0.03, 9.43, 10.1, 9.59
